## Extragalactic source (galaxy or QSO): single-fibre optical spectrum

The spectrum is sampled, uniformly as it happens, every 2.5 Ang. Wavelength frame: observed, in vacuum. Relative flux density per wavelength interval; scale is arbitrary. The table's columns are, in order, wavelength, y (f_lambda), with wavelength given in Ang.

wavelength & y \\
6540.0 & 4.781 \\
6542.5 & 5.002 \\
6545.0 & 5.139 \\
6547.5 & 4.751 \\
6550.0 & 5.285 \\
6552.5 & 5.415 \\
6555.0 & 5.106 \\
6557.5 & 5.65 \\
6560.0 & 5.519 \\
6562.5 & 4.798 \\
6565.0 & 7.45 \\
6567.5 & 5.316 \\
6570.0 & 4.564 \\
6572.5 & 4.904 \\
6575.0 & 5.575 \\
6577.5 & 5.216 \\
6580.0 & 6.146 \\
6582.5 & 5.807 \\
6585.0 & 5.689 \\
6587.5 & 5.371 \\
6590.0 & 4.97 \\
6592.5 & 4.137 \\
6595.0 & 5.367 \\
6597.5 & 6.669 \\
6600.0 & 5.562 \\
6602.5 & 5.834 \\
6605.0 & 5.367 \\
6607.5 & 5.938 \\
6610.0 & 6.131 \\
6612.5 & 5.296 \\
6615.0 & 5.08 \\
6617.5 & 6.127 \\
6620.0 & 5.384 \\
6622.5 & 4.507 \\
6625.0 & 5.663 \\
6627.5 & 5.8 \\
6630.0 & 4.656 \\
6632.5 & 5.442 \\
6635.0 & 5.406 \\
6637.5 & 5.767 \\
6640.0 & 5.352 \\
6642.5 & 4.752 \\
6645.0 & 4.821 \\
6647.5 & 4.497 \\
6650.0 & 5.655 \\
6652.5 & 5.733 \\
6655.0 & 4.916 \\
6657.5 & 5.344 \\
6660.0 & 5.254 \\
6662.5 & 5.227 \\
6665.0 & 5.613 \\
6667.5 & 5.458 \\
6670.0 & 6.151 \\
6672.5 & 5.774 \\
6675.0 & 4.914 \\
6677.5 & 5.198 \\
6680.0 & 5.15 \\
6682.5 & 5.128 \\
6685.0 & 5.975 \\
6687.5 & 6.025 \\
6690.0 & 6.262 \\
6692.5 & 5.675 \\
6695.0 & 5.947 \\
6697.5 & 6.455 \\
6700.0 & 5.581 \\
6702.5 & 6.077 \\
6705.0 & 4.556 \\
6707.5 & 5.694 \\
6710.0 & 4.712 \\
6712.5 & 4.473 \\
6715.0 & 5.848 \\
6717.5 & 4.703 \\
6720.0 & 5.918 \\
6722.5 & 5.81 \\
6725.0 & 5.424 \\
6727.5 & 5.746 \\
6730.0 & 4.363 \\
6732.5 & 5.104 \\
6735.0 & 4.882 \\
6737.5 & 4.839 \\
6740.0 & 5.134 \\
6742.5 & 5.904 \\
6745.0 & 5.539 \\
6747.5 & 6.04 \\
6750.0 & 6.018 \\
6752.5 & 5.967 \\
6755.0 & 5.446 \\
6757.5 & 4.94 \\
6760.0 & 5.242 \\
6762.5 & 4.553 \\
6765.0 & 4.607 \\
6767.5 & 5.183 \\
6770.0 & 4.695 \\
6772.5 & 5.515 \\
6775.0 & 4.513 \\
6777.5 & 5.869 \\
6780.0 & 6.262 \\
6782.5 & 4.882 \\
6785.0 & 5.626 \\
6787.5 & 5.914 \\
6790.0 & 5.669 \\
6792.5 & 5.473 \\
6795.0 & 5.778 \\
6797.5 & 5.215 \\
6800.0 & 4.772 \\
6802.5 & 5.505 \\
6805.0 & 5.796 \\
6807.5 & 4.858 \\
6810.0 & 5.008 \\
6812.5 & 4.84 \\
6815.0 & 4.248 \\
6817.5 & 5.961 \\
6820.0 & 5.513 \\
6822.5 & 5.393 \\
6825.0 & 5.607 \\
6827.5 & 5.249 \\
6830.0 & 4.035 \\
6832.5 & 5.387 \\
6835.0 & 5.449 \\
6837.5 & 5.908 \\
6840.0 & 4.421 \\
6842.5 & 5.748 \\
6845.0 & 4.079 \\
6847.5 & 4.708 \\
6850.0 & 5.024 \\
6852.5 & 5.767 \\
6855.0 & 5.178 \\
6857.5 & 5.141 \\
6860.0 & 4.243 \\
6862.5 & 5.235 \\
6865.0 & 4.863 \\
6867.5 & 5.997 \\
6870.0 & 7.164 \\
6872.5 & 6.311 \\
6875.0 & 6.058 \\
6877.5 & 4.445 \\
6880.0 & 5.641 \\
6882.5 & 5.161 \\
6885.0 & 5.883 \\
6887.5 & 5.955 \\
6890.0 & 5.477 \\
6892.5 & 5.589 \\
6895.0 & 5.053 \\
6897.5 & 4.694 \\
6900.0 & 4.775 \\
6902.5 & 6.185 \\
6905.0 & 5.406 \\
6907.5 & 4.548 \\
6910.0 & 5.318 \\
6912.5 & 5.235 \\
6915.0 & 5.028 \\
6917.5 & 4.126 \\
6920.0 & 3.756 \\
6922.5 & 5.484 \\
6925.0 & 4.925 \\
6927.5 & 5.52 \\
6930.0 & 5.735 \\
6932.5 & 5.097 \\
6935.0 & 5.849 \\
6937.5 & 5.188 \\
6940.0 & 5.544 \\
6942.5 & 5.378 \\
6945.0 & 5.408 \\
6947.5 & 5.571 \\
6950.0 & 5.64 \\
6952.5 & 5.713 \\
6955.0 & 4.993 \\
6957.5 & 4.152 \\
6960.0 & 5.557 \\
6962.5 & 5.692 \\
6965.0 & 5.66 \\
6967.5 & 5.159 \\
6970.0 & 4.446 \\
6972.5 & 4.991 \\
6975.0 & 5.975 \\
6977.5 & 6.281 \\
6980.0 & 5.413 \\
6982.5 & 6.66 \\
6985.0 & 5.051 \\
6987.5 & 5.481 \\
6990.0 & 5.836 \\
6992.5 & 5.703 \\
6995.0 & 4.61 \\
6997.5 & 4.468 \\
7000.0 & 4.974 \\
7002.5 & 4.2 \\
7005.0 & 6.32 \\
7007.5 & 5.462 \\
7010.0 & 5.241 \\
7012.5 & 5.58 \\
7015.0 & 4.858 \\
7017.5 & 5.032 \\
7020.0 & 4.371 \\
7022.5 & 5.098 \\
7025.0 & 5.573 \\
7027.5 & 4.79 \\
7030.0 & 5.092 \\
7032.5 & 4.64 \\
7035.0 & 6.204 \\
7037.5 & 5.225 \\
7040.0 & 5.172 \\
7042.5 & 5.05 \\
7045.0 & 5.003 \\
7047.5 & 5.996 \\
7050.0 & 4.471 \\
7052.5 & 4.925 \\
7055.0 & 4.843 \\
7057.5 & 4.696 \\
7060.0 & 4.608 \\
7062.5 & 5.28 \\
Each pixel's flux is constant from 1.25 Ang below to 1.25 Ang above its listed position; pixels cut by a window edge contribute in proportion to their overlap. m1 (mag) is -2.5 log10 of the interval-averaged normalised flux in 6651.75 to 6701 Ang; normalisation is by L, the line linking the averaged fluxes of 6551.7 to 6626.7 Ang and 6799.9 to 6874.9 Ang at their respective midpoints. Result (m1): -0.035 mag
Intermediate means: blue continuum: 5.49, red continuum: 5.27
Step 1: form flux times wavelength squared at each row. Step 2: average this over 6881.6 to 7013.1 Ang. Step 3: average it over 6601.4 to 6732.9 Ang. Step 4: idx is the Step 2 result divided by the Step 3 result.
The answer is 1.1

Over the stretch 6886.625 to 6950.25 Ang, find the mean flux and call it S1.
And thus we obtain 5.24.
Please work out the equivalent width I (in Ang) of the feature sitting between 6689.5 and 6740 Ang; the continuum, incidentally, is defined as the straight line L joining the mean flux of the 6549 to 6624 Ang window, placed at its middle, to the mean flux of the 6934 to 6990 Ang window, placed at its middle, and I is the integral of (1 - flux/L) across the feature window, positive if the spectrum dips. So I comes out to 0.8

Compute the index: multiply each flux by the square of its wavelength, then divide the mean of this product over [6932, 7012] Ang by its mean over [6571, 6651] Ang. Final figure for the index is 1.11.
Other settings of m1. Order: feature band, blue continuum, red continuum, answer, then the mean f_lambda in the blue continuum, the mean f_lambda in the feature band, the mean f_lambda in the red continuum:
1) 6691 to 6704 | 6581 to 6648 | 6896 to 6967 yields -0.11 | 5.4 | 5.93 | 5.22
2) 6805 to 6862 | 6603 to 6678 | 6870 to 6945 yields 0.05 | 5.38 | 5.1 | 5.32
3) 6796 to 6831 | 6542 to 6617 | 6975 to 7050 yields 0.04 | 5.45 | 5.16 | 5.29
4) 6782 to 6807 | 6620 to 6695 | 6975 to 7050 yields -0.02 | 5.39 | 5.46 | 5.29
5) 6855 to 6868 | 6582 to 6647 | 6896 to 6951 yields 0.04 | 5.4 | 5.05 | 5.2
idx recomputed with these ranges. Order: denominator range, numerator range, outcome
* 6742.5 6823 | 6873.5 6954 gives 1.03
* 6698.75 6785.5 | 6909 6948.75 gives 1.04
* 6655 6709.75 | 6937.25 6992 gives 1.07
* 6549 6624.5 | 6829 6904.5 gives 1.06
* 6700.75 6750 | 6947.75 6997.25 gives 1.09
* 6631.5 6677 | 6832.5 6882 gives 1.06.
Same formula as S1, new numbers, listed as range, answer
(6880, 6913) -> 5.34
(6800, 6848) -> 5.14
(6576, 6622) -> 5.54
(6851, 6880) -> 5.49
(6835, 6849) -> 5.02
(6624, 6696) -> 5.43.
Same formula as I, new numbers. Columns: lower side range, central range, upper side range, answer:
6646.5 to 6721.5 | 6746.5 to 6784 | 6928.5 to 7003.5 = 0.8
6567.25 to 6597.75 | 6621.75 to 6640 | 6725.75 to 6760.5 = 0.0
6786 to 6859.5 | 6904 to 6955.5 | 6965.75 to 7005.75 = 0.8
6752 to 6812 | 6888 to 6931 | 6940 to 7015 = 1.7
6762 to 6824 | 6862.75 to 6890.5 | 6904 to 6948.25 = -2.7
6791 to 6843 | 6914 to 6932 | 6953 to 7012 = 1.2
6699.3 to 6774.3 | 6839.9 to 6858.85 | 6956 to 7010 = 0.9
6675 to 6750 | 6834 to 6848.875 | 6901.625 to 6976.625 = 0.8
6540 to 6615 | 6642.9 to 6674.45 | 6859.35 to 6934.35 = 0.3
